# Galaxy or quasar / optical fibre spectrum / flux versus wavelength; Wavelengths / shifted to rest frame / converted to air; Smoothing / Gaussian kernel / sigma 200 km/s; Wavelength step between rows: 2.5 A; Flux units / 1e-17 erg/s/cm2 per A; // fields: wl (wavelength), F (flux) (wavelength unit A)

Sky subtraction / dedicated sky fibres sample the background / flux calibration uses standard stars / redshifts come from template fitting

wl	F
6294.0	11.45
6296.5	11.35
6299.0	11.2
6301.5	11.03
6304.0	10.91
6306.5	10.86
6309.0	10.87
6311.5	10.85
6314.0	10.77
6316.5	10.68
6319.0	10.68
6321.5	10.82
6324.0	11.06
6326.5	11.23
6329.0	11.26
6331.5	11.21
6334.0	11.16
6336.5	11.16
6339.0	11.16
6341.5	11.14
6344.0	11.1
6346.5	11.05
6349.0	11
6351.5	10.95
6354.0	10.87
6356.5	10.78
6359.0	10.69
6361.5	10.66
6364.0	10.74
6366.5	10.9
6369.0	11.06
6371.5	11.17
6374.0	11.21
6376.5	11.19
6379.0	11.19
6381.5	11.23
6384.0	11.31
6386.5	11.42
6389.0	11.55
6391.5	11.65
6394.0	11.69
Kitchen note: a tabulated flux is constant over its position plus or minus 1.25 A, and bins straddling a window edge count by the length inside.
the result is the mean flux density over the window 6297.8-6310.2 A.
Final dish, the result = 11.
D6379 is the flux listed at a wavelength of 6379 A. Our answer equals 11.19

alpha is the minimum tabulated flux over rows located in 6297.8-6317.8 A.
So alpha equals 10.68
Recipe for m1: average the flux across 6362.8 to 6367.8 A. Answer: 10.8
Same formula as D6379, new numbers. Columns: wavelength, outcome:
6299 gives 11.2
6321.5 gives 10.82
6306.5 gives 10.86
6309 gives 10.87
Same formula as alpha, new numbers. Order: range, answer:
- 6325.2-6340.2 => 11.16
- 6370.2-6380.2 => 11.17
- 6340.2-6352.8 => 10.95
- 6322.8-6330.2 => 11.06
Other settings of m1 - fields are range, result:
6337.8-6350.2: 11.1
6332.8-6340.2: 11.2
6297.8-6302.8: 11.1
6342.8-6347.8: 11.1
